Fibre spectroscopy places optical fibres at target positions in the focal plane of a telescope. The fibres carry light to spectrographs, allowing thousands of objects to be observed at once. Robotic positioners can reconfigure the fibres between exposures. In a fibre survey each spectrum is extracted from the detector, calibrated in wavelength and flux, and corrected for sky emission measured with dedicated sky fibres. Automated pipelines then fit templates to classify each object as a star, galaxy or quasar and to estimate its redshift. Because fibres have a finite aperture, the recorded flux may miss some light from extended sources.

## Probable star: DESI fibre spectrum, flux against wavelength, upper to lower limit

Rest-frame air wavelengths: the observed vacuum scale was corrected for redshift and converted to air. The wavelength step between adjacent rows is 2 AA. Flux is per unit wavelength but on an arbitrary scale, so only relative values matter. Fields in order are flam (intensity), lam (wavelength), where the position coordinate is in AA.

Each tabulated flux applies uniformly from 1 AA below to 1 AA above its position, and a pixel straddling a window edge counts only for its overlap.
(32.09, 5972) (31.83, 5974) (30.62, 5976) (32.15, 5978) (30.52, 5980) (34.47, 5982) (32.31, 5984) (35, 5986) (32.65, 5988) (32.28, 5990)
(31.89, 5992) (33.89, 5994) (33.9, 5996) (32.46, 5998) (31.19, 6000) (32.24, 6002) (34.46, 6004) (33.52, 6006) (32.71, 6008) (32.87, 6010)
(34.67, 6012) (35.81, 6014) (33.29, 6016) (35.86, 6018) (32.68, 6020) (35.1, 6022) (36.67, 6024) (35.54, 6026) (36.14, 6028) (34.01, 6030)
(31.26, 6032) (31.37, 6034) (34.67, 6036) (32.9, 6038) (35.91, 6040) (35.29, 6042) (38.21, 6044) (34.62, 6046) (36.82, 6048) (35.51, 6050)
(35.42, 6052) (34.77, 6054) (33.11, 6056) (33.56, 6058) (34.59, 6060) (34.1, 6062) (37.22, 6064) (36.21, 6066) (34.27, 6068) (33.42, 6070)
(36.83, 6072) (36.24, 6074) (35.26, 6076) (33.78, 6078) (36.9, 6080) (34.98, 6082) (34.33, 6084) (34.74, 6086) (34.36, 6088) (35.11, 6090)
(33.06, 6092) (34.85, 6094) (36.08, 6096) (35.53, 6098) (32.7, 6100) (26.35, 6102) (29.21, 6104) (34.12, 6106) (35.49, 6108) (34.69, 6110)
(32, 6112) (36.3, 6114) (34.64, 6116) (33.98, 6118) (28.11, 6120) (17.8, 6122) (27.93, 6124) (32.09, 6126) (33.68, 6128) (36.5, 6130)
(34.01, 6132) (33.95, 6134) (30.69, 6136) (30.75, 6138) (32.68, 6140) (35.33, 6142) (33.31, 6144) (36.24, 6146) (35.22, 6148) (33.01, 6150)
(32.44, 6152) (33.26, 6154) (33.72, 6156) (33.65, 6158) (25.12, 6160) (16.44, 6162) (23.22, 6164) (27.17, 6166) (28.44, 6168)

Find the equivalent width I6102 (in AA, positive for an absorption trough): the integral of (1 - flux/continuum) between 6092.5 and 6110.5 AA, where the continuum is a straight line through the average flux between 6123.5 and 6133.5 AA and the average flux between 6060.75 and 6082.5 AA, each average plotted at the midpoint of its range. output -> 0.5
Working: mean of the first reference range 35.4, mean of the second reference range 33.1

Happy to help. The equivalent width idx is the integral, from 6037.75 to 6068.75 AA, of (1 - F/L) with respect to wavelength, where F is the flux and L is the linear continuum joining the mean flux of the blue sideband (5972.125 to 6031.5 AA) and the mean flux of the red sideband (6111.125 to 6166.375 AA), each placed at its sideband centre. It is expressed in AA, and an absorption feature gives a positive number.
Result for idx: -2.5 AA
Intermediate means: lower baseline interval 33.4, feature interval 35.2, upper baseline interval 31.2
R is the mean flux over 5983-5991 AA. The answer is 33.1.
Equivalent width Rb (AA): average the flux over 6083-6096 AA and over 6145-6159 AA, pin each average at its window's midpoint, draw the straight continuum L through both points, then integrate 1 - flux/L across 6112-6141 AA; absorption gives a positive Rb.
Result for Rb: 2.1 AA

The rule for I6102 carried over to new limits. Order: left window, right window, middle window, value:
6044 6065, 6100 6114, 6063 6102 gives -1.37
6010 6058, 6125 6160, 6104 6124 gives 1.26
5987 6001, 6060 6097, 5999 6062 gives -1.25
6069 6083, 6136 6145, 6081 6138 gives 2.15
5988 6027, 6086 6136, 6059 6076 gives -1.17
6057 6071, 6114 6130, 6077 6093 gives -0.68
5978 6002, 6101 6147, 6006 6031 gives -1.50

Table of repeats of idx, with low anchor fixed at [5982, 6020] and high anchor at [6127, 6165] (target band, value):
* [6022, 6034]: -0.50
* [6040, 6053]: -1.22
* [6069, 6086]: -1.39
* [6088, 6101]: -0.89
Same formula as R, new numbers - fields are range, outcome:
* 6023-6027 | 36.1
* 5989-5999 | 32.9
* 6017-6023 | 34.5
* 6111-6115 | 34.1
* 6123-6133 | 32.8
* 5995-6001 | 32.5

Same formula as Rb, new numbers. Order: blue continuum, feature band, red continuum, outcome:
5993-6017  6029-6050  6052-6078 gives -0.16 AA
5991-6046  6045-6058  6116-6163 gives -0.63 AA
